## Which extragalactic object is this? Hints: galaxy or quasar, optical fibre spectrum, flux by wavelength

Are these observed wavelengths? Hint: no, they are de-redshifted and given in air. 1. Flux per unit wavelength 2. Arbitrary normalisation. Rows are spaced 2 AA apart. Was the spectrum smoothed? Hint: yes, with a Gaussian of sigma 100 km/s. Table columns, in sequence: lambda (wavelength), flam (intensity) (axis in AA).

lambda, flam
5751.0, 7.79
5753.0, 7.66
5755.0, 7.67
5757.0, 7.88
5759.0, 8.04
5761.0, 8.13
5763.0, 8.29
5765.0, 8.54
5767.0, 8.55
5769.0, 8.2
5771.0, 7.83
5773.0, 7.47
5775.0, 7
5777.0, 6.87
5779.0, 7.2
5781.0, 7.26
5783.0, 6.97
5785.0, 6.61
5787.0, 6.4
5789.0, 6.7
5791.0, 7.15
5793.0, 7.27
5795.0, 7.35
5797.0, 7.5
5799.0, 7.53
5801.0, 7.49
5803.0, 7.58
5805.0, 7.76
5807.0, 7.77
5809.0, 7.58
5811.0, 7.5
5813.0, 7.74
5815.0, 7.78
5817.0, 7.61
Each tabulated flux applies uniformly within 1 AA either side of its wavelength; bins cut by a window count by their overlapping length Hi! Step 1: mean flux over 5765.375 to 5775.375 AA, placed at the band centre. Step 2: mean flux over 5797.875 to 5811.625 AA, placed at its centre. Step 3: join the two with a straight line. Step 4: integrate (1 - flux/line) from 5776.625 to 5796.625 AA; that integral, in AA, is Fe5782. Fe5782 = 2.0 AA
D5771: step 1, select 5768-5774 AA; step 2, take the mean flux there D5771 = 7.83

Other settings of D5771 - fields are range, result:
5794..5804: 7.49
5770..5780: 7.27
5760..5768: 8.38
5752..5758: 7.74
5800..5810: 7.64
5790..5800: 7.36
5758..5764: 8.15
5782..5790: 6.67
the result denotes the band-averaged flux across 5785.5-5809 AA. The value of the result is 7.31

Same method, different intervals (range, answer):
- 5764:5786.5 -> 7.48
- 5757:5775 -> 8.05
